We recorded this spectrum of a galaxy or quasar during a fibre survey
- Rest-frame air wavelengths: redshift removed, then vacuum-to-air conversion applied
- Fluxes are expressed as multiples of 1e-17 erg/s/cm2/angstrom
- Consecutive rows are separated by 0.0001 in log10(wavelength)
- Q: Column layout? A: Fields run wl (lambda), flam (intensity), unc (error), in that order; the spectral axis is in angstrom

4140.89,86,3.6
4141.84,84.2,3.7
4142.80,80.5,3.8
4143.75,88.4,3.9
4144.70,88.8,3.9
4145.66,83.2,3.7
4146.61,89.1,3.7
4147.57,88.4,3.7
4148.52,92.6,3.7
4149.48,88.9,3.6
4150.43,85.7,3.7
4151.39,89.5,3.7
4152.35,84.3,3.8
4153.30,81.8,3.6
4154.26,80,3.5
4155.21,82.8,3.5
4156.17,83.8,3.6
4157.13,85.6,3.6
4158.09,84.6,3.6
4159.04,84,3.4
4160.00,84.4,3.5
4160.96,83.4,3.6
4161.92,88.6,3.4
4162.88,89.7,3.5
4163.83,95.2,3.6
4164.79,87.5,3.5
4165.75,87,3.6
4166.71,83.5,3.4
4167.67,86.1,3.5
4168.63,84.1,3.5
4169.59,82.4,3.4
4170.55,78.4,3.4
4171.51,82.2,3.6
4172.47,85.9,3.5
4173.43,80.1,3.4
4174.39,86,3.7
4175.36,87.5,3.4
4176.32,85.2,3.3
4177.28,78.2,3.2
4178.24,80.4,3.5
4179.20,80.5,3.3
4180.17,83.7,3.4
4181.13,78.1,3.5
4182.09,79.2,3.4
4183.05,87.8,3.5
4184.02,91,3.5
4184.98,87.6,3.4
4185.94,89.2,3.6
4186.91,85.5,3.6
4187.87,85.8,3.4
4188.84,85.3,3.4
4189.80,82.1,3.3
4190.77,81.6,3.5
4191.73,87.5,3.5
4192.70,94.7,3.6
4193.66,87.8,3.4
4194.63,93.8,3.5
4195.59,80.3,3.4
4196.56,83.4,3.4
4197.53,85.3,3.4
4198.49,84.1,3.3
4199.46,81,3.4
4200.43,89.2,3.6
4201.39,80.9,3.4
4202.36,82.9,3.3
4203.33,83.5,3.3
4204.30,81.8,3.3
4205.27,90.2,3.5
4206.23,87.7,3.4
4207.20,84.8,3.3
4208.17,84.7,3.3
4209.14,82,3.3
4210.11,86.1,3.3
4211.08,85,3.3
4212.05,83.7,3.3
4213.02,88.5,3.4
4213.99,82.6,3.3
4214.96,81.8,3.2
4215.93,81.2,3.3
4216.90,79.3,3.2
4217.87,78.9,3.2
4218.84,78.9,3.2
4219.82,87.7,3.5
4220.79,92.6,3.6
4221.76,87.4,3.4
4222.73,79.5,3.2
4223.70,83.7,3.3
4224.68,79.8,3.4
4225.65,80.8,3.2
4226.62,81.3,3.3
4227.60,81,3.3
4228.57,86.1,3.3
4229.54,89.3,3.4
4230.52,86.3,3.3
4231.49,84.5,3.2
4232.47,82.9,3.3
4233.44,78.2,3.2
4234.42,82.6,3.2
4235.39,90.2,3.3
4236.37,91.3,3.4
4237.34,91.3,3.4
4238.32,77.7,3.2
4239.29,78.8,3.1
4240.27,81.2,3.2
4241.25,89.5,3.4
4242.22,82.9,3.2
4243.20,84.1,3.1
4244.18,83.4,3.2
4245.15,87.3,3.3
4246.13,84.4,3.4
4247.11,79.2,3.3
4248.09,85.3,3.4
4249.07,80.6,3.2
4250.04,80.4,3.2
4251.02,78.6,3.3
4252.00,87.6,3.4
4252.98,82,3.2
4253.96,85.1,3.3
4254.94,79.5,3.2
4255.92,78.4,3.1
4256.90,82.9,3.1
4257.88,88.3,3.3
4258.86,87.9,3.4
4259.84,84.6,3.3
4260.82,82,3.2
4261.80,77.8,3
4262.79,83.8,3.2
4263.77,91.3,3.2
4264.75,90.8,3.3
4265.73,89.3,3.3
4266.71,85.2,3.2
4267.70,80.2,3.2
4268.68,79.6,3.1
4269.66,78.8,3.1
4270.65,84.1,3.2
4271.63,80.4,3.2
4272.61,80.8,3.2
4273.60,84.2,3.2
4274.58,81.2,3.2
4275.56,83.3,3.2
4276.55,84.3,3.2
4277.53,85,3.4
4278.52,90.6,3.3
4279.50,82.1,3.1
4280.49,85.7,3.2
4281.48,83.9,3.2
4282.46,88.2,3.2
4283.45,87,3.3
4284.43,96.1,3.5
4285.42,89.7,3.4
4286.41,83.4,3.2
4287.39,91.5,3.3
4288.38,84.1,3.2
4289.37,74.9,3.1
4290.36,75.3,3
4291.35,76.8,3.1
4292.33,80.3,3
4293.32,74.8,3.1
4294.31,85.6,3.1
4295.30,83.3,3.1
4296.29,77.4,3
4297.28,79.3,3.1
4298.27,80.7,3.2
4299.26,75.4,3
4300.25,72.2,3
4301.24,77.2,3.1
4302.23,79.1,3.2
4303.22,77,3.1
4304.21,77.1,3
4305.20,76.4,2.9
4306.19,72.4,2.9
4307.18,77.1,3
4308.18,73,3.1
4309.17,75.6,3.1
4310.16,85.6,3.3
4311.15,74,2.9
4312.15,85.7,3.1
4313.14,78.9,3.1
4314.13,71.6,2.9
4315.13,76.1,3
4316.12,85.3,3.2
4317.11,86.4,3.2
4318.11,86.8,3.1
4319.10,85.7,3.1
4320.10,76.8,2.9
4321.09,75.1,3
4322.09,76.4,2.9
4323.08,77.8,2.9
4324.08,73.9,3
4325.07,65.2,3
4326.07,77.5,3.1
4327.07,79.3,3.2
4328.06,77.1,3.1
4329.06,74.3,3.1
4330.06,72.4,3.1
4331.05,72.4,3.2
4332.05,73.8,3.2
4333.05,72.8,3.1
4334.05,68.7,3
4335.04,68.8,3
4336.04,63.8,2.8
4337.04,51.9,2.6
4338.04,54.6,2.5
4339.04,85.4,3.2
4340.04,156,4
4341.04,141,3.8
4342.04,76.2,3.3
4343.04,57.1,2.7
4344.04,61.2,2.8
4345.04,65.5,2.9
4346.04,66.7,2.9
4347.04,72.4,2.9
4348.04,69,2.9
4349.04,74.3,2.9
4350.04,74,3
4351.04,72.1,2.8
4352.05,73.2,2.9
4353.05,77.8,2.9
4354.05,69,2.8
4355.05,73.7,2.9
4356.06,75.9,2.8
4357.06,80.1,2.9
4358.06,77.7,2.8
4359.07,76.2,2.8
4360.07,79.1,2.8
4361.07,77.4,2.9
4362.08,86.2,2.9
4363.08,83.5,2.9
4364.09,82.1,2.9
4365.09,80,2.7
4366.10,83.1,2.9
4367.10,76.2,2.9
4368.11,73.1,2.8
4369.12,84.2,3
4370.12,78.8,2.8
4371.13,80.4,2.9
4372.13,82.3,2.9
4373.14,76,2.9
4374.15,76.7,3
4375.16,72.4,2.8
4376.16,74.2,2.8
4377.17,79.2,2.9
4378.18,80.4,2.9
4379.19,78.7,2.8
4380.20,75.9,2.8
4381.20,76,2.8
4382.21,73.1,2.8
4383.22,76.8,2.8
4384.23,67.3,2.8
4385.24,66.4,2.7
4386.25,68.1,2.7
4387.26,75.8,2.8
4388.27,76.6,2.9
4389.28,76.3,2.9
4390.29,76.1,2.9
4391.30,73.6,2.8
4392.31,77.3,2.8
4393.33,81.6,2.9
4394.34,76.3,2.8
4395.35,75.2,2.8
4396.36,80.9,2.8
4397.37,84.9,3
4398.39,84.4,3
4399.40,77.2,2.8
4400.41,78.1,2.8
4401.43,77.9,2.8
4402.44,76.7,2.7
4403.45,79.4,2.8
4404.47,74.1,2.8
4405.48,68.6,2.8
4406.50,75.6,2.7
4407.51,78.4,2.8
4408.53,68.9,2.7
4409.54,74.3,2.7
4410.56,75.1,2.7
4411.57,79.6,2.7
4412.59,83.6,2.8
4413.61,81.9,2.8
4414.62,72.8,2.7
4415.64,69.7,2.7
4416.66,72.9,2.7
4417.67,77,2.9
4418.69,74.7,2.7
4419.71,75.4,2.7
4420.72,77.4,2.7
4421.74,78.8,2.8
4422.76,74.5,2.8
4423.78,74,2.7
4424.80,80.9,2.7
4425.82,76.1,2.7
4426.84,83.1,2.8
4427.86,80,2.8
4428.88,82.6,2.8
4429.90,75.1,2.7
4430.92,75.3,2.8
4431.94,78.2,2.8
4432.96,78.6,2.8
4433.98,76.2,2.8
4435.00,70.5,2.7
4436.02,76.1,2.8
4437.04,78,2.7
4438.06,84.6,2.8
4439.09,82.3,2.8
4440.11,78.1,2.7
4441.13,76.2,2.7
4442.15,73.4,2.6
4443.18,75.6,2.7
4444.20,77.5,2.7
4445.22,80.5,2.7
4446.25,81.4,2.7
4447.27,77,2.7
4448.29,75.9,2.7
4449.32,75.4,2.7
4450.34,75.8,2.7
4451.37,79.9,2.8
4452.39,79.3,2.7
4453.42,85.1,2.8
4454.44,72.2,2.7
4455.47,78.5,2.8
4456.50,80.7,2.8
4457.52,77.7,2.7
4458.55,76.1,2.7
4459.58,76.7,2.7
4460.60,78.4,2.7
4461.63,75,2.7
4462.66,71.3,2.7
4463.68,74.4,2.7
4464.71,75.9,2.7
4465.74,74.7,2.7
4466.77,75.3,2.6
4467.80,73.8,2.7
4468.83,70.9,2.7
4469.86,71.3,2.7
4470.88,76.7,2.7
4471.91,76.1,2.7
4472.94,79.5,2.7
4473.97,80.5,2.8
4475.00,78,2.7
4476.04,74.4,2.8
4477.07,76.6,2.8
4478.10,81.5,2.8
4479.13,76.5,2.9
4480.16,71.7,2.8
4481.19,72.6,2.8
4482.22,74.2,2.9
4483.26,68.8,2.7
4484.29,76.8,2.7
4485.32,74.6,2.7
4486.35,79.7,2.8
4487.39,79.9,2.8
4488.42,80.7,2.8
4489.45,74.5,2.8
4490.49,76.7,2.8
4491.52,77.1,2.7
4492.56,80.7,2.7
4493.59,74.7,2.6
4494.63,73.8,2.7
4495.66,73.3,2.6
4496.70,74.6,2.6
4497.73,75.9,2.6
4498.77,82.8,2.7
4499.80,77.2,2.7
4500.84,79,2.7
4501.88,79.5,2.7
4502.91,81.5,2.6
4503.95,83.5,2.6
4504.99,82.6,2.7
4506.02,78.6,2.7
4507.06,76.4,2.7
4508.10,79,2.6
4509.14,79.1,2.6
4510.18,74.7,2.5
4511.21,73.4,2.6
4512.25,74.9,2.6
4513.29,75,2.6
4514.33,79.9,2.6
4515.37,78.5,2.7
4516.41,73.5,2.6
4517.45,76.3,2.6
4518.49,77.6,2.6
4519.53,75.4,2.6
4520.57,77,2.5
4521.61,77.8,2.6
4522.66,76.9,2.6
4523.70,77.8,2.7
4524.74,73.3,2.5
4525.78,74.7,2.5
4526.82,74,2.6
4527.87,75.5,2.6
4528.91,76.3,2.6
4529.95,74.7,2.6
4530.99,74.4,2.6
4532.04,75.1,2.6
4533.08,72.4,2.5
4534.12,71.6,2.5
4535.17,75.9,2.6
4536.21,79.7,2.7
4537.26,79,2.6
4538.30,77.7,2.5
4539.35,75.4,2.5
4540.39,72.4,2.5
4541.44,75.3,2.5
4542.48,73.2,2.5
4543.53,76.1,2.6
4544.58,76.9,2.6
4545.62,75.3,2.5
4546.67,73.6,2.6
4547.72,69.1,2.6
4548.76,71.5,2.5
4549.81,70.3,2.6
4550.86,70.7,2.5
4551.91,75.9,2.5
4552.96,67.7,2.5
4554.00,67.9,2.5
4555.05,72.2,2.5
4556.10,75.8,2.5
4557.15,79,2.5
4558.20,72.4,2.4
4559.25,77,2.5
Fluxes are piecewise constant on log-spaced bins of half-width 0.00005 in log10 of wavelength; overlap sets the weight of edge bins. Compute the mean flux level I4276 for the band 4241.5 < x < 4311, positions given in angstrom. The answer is 82.2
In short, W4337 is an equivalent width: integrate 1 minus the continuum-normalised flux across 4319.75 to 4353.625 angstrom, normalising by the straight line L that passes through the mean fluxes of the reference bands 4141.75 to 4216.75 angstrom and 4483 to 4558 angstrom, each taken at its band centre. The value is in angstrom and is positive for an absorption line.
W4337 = 2.1 angstrom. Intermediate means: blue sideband 85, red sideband 75.9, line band 75.7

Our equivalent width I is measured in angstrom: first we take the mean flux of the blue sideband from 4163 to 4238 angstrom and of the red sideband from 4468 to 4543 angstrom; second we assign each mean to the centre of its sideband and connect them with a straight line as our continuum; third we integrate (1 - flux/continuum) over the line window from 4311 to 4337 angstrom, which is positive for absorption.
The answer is 1.8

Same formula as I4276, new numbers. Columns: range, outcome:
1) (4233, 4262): 83.5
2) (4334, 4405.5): 77.1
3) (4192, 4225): 84.6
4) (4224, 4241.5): 83.9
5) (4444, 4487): 76.4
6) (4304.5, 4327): 77.9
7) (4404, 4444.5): 76.6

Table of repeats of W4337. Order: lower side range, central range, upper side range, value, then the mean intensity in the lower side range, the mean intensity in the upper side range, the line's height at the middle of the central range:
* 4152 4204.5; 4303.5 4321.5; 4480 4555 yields 0.5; 84.7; 75.7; 81.1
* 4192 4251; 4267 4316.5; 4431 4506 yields 0.8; 84.2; 77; 82.2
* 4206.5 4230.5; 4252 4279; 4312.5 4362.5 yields -1.0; 83.7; 76.8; 81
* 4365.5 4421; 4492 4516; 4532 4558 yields -1.0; 76.5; 74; 74.6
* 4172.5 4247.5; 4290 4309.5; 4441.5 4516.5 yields 1.1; 84.3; 76.9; 81.8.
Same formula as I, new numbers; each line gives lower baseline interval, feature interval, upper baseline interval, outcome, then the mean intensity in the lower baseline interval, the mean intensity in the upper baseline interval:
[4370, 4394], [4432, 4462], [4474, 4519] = -0.5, 75.8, 77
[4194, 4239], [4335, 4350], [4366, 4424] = 0.2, 84.2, 76.4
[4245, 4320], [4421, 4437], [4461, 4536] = 0.1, 82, 76.2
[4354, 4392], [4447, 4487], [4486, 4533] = 0.4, 76.9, 77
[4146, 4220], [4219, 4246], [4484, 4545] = -0.3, 84.8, 76.7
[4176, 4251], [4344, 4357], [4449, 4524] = 1.4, 84.2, 76.8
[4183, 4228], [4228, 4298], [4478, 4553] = -0.6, 84.7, 76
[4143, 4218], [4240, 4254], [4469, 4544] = 0.0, 85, 76.4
